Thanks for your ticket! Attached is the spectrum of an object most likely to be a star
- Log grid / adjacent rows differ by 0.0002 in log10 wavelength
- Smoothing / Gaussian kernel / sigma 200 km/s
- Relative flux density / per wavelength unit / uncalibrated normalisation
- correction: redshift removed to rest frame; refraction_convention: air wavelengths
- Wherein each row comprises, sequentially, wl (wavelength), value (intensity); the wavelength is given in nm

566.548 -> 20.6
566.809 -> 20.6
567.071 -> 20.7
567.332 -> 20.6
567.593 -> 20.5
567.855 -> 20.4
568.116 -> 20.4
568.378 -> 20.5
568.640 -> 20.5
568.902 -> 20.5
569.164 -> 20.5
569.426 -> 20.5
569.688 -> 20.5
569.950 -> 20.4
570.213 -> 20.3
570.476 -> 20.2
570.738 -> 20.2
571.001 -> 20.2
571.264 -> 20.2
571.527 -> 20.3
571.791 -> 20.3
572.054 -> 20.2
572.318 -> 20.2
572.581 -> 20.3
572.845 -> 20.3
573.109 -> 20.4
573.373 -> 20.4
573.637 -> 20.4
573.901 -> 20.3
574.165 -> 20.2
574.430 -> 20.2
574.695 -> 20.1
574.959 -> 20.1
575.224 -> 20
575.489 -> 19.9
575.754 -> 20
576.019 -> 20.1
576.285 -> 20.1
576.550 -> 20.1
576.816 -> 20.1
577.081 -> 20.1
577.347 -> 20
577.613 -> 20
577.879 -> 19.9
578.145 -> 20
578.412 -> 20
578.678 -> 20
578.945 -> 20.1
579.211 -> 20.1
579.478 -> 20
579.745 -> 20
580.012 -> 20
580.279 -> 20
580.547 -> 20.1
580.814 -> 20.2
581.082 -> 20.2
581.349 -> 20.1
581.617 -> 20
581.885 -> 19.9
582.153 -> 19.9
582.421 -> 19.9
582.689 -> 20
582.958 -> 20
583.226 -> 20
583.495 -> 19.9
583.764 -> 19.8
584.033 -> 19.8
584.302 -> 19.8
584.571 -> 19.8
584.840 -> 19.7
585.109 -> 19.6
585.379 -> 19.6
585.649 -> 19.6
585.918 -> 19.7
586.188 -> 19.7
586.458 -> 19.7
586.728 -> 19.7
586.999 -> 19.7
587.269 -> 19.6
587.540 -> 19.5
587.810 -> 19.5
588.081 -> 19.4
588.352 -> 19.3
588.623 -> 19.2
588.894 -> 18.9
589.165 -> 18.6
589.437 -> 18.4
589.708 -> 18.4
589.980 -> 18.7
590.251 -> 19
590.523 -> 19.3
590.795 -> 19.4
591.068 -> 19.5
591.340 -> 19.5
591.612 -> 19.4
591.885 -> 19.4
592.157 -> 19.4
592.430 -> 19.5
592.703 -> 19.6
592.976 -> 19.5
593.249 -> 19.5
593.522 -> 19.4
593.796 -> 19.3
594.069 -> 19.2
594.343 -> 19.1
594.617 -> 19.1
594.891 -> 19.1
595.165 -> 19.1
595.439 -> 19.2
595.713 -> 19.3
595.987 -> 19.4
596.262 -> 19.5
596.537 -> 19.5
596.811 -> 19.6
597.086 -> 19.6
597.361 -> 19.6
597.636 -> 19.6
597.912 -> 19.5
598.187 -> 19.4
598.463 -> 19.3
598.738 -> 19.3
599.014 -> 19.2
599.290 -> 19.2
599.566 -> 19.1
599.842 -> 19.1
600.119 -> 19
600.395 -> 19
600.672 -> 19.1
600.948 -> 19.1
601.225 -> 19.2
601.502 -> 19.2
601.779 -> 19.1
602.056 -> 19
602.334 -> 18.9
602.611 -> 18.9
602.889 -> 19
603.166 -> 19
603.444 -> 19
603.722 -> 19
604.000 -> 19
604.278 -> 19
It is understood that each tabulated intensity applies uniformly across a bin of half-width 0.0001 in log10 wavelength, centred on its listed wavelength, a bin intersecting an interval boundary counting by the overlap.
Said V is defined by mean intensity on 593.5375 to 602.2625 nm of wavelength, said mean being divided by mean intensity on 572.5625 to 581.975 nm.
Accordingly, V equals 0.96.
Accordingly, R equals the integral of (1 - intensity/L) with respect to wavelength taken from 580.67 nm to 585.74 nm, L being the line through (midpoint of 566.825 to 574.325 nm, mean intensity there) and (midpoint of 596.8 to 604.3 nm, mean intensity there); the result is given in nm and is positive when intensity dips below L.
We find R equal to 0.00 nm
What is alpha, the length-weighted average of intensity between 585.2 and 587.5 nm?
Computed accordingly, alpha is 19.6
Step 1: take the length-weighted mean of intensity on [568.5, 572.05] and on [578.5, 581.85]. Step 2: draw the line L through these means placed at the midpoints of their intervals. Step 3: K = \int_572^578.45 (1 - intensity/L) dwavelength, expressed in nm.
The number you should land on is 0.02 nm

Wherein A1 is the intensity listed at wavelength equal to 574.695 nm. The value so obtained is 20.1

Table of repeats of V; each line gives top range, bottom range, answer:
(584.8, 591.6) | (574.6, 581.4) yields 0.96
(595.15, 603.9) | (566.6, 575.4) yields 0.94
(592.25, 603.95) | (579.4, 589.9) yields 0.98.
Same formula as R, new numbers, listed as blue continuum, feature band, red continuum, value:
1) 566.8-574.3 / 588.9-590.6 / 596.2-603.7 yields 0.077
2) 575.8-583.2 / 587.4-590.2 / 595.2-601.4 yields 0.097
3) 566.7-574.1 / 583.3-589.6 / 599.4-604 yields 0.063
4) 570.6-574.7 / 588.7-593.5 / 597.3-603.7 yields 0.085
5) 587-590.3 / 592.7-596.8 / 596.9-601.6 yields -0.029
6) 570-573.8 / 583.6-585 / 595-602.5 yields 0.002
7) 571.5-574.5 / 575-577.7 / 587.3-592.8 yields 0.004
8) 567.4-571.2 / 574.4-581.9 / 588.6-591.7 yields -0.089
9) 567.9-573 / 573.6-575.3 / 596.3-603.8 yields 0.001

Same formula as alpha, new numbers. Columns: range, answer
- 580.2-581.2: 20.1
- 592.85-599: 19.4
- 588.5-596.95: 19.2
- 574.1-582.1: 20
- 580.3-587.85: 19.8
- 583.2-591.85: 19.4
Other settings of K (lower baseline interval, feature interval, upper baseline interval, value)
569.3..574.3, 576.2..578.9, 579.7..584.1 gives 0.013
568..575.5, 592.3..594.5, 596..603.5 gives 0.010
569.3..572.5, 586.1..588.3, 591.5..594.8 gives 0.003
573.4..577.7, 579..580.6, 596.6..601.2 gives -0.005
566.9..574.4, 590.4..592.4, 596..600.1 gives 0.020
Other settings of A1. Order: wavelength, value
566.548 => 20.6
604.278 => 19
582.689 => 20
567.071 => 20.7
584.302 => 19.8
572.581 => 20.3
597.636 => 19.6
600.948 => 19.1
